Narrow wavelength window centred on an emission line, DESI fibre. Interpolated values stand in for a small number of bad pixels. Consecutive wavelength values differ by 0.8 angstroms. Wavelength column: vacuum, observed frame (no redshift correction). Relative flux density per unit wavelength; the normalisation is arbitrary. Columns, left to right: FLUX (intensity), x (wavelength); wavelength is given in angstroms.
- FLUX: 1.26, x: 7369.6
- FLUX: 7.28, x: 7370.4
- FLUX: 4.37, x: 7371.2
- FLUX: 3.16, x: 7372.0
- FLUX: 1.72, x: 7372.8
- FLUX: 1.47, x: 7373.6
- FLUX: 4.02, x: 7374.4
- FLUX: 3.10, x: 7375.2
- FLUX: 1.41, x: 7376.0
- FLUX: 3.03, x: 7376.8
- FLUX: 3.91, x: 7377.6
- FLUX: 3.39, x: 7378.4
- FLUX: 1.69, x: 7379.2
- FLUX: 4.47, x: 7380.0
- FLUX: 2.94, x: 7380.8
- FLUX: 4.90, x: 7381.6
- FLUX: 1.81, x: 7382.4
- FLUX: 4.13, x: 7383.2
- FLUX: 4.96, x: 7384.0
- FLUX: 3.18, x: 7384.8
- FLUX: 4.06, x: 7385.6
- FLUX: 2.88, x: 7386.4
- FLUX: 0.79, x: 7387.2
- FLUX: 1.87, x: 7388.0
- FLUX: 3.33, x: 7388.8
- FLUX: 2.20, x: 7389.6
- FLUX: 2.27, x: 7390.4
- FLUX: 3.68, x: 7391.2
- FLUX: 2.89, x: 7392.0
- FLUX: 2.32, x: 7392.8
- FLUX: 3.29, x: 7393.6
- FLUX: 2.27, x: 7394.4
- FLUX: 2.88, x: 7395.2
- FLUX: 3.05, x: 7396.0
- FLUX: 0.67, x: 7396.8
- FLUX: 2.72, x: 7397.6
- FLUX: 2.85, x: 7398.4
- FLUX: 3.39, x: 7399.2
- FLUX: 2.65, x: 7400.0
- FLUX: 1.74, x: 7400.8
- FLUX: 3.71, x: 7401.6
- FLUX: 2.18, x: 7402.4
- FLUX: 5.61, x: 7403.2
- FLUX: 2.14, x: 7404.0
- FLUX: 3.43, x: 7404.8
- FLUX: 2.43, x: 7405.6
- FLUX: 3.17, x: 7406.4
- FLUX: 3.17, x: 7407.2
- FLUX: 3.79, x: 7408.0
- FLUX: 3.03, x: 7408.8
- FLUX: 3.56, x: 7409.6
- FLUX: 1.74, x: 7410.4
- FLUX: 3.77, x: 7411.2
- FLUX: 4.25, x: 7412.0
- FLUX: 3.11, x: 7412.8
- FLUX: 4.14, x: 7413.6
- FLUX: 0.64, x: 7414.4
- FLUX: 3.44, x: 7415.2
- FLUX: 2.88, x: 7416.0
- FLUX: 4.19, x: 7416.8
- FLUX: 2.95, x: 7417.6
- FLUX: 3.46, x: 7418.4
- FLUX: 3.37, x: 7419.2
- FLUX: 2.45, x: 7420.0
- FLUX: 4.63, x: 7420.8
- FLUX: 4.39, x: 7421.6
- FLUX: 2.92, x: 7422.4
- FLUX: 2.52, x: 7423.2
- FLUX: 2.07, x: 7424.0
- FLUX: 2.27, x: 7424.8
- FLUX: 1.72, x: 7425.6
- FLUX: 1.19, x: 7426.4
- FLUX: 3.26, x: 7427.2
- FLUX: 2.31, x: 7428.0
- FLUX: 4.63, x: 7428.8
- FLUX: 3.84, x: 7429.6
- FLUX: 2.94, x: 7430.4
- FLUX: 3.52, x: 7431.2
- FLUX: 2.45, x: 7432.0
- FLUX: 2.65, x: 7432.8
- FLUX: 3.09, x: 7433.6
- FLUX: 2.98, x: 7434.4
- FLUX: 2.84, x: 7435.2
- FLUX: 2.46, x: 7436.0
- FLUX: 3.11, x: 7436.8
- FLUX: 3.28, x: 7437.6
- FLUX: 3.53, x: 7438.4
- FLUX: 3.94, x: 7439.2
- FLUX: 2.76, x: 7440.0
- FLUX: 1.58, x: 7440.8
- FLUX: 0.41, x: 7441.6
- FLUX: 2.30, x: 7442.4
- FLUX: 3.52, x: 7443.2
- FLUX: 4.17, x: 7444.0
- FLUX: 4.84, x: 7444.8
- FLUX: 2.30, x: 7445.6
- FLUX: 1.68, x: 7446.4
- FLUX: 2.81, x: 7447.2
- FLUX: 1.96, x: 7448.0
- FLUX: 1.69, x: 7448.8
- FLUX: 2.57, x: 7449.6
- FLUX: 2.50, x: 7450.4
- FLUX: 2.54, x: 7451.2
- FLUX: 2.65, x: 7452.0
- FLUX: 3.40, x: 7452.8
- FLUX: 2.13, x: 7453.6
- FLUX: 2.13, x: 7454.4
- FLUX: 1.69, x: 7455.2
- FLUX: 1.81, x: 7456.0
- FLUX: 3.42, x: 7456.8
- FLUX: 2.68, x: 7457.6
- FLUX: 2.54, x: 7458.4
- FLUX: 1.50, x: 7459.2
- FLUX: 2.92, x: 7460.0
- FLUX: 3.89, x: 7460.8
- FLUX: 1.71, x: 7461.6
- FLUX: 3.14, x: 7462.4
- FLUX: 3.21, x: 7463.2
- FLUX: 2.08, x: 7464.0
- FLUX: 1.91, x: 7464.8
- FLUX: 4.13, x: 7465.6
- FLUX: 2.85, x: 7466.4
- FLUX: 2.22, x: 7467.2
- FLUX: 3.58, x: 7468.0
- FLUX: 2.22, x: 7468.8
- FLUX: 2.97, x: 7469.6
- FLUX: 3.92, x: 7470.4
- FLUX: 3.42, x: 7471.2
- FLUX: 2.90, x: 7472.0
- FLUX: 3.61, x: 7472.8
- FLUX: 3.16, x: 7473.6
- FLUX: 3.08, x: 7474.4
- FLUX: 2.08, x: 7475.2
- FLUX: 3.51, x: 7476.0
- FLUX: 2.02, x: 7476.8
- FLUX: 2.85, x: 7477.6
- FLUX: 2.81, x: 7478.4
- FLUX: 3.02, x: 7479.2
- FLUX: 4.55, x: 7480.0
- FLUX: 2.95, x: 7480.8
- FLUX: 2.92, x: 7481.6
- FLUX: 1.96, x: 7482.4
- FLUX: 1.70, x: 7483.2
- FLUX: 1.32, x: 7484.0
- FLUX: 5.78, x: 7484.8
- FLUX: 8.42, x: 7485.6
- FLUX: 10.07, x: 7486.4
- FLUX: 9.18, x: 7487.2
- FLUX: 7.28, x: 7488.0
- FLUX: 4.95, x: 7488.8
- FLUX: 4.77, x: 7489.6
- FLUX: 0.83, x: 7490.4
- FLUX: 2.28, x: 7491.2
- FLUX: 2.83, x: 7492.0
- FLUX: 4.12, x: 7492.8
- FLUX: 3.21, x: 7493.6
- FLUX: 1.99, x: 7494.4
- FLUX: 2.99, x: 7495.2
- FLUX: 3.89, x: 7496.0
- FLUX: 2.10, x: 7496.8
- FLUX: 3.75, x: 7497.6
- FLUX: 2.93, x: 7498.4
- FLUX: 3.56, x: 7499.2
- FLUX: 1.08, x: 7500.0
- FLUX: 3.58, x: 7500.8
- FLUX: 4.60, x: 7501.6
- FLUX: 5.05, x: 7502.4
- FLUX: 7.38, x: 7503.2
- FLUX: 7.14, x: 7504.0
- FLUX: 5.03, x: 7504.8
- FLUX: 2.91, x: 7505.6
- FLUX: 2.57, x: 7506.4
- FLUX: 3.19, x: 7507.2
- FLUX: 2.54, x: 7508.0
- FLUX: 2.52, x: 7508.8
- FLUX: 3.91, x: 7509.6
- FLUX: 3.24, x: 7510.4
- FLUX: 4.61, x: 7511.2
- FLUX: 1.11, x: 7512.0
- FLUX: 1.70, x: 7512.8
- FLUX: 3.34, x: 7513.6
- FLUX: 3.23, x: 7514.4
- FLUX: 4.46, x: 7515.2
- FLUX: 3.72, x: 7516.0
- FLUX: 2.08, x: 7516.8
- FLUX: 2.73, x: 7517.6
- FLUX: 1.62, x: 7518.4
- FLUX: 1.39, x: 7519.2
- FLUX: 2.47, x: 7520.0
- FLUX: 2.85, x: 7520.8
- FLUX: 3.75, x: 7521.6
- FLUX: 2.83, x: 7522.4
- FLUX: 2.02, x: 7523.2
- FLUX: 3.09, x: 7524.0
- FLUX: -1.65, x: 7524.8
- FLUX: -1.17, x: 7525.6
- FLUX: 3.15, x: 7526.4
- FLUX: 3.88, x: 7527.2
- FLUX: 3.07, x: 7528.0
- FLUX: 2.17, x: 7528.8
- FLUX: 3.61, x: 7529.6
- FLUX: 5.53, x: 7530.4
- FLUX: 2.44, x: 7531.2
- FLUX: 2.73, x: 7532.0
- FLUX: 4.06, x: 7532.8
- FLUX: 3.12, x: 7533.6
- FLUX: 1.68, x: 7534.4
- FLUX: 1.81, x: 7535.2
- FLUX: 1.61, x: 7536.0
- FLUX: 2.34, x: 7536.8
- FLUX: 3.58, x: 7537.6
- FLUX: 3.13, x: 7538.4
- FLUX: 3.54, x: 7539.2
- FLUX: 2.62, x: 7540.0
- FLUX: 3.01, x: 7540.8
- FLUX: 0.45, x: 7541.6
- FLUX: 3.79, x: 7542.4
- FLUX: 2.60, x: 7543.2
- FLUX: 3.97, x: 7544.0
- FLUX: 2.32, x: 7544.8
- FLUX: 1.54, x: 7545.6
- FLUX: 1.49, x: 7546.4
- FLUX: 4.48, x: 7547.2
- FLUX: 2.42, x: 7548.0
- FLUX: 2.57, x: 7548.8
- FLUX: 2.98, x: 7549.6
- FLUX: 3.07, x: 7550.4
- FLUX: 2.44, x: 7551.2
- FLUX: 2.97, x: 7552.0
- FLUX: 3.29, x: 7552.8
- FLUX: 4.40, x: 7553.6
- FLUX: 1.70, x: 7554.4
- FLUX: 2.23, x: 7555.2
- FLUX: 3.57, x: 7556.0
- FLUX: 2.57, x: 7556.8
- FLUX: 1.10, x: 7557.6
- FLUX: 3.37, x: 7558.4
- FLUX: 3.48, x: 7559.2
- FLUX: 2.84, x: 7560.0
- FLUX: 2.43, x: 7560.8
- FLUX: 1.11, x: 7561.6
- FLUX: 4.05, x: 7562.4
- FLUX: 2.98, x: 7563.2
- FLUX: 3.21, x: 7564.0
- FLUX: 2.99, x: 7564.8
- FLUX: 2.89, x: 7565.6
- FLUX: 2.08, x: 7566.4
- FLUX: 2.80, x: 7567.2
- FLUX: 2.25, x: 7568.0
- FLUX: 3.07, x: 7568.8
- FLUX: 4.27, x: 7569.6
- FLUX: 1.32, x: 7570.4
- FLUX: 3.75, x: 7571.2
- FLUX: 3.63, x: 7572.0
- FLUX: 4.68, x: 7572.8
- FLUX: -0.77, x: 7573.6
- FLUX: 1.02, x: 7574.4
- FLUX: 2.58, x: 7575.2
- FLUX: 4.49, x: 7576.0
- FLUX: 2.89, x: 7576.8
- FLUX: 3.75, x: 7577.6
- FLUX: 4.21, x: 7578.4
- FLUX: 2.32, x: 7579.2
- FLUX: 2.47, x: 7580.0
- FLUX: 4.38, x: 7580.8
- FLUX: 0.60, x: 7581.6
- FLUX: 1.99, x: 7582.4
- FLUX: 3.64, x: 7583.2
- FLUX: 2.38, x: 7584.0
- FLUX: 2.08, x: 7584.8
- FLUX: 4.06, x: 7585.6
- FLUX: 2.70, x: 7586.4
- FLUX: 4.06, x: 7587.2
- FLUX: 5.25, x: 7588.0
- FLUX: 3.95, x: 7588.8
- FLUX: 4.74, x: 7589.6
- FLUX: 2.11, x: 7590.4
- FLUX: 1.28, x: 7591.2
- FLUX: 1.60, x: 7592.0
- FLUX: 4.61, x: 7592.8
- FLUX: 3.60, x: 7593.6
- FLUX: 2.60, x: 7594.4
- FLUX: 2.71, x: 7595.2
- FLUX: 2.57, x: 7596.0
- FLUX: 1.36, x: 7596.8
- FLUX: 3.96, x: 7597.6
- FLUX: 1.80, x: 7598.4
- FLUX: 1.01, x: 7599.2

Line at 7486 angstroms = [S II] 6716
